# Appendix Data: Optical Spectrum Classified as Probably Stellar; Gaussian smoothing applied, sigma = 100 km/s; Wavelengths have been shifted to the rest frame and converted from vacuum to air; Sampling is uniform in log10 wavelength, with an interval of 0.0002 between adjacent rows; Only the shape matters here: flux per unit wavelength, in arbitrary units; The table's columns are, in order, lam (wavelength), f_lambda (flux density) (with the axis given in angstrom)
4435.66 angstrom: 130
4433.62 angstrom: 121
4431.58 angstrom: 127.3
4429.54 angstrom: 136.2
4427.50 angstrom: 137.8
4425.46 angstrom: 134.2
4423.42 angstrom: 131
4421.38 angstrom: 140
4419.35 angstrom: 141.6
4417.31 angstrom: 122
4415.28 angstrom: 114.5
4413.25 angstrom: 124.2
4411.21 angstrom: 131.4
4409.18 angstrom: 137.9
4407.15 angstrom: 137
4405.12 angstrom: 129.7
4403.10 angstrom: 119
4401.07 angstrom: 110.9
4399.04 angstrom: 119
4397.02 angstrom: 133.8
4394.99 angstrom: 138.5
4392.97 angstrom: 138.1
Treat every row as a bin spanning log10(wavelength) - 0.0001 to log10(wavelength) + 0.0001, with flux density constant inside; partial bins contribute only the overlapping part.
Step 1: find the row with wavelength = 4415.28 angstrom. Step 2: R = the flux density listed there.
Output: 114.5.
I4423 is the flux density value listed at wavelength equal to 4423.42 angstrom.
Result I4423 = 131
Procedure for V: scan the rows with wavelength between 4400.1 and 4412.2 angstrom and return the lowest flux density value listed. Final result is 110.9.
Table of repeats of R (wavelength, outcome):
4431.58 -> 127.3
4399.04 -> 119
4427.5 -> 137.8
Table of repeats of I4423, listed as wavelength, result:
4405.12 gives 129.7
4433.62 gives 121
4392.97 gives 138.1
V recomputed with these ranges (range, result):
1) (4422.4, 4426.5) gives 131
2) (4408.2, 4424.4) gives 114.5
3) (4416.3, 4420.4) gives 122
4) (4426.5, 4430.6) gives 136.2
